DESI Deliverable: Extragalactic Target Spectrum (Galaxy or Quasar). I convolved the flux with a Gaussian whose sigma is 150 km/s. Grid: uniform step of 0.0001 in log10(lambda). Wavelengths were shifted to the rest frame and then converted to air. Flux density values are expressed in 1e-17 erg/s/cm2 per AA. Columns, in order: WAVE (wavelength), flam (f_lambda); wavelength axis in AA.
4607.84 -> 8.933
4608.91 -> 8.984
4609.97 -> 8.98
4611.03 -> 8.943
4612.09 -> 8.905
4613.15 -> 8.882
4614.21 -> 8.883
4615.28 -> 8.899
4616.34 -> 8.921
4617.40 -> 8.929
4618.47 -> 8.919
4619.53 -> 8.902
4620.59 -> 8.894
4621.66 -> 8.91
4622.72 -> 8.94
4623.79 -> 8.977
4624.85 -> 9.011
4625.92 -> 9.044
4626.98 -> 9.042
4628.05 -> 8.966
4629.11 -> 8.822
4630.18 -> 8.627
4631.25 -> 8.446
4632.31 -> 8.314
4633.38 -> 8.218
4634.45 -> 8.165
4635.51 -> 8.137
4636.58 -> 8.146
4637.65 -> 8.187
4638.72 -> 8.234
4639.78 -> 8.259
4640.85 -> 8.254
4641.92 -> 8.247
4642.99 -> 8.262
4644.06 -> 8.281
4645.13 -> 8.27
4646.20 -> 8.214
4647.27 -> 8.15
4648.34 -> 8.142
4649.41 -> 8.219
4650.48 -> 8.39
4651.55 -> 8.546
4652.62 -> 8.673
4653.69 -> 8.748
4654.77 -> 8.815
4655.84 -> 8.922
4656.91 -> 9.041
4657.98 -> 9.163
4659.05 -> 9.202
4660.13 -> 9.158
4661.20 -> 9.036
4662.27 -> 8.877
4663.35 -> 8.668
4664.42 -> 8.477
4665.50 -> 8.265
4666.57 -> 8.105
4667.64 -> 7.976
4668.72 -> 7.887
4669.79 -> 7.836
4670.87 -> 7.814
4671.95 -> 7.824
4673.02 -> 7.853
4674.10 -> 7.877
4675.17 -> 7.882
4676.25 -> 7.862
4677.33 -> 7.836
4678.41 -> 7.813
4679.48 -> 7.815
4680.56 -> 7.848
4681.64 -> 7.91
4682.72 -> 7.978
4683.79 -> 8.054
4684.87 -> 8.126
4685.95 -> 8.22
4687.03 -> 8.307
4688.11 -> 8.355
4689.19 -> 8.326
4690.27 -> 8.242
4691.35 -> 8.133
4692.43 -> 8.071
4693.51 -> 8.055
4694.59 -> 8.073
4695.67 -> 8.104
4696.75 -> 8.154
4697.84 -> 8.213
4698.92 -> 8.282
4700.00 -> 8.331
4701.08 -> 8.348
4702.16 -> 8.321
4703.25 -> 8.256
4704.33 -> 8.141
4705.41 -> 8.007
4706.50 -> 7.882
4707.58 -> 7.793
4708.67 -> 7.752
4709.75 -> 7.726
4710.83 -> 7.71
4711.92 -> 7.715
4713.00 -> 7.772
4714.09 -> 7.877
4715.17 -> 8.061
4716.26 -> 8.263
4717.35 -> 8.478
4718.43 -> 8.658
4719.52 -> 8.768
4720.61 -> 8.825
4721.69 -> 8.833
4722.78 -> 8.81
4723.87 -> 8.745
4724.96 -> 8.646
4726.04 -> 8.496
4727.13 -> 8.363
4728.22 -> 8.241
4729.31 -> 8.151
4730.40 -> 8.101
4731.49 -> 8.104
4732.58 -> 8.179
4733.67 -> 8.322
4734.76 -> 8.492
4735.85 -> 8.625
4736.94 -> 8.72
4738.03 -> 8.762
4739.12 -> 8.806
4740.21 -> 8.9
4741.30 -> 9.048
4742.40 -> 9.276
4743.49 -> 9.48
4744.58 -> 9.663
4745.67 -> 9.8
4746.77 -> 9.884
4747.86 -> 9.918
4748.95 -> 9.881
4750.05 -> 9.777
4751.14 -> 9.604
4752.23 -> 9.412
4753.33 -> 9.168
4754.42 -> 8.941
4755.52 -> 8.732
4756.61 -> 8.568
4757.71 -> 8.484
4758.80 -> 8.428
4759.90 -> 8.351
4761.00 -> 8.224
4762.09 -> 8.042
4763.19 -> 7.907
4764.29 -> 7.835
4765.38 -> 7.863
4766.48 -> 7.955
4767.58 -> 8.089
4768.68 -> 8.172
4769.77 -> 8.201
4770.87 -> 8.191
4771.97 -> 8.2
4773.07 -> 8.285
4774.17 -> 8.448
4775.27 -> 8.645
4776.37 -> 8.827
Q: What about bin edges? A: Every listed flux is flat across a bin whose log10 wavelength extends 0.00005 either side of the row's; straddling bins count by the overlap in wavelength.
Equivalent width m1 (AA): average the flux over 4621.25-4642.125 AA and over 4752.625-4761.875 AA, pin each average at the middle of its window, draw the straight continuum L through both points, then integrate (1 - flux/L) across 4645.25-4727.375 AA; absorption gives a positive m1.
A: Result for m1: 3.0 AA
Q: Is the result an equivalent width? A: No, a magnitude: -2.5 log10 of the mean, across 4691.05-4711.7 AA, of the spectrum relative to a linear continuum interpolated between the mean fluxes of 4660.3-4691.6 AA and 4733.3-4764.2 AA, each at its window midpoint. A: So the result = 0.05 mag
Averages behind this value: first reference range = 8.12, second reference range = 8.96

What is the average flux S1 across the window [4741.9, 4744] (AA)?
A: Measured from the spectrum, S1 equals 9.39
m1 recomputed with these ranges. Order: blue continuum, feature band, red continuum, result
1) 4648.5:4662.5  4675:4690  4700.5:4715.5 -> 0.6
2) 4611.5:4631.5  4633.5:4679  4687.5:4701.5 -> 1.3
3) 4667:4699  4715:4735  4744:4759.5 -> 0.8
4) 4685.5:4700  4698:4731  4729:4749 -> 1.2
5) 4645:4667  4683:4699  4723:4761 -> 1.0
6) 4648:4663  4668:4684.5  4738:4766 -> 1.8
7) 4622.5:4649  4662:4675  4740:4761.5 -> 0.8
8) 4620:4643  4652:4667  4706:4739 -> -0.6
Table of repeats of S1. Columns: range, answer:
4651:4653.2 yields 8.62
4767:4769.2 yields 8.11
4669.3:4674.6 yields 7.83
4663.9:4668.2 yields 8.2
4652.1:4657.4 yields 8.83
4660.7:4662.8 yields 8.97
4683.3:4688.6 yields 8.21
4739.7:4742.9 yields 9.06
